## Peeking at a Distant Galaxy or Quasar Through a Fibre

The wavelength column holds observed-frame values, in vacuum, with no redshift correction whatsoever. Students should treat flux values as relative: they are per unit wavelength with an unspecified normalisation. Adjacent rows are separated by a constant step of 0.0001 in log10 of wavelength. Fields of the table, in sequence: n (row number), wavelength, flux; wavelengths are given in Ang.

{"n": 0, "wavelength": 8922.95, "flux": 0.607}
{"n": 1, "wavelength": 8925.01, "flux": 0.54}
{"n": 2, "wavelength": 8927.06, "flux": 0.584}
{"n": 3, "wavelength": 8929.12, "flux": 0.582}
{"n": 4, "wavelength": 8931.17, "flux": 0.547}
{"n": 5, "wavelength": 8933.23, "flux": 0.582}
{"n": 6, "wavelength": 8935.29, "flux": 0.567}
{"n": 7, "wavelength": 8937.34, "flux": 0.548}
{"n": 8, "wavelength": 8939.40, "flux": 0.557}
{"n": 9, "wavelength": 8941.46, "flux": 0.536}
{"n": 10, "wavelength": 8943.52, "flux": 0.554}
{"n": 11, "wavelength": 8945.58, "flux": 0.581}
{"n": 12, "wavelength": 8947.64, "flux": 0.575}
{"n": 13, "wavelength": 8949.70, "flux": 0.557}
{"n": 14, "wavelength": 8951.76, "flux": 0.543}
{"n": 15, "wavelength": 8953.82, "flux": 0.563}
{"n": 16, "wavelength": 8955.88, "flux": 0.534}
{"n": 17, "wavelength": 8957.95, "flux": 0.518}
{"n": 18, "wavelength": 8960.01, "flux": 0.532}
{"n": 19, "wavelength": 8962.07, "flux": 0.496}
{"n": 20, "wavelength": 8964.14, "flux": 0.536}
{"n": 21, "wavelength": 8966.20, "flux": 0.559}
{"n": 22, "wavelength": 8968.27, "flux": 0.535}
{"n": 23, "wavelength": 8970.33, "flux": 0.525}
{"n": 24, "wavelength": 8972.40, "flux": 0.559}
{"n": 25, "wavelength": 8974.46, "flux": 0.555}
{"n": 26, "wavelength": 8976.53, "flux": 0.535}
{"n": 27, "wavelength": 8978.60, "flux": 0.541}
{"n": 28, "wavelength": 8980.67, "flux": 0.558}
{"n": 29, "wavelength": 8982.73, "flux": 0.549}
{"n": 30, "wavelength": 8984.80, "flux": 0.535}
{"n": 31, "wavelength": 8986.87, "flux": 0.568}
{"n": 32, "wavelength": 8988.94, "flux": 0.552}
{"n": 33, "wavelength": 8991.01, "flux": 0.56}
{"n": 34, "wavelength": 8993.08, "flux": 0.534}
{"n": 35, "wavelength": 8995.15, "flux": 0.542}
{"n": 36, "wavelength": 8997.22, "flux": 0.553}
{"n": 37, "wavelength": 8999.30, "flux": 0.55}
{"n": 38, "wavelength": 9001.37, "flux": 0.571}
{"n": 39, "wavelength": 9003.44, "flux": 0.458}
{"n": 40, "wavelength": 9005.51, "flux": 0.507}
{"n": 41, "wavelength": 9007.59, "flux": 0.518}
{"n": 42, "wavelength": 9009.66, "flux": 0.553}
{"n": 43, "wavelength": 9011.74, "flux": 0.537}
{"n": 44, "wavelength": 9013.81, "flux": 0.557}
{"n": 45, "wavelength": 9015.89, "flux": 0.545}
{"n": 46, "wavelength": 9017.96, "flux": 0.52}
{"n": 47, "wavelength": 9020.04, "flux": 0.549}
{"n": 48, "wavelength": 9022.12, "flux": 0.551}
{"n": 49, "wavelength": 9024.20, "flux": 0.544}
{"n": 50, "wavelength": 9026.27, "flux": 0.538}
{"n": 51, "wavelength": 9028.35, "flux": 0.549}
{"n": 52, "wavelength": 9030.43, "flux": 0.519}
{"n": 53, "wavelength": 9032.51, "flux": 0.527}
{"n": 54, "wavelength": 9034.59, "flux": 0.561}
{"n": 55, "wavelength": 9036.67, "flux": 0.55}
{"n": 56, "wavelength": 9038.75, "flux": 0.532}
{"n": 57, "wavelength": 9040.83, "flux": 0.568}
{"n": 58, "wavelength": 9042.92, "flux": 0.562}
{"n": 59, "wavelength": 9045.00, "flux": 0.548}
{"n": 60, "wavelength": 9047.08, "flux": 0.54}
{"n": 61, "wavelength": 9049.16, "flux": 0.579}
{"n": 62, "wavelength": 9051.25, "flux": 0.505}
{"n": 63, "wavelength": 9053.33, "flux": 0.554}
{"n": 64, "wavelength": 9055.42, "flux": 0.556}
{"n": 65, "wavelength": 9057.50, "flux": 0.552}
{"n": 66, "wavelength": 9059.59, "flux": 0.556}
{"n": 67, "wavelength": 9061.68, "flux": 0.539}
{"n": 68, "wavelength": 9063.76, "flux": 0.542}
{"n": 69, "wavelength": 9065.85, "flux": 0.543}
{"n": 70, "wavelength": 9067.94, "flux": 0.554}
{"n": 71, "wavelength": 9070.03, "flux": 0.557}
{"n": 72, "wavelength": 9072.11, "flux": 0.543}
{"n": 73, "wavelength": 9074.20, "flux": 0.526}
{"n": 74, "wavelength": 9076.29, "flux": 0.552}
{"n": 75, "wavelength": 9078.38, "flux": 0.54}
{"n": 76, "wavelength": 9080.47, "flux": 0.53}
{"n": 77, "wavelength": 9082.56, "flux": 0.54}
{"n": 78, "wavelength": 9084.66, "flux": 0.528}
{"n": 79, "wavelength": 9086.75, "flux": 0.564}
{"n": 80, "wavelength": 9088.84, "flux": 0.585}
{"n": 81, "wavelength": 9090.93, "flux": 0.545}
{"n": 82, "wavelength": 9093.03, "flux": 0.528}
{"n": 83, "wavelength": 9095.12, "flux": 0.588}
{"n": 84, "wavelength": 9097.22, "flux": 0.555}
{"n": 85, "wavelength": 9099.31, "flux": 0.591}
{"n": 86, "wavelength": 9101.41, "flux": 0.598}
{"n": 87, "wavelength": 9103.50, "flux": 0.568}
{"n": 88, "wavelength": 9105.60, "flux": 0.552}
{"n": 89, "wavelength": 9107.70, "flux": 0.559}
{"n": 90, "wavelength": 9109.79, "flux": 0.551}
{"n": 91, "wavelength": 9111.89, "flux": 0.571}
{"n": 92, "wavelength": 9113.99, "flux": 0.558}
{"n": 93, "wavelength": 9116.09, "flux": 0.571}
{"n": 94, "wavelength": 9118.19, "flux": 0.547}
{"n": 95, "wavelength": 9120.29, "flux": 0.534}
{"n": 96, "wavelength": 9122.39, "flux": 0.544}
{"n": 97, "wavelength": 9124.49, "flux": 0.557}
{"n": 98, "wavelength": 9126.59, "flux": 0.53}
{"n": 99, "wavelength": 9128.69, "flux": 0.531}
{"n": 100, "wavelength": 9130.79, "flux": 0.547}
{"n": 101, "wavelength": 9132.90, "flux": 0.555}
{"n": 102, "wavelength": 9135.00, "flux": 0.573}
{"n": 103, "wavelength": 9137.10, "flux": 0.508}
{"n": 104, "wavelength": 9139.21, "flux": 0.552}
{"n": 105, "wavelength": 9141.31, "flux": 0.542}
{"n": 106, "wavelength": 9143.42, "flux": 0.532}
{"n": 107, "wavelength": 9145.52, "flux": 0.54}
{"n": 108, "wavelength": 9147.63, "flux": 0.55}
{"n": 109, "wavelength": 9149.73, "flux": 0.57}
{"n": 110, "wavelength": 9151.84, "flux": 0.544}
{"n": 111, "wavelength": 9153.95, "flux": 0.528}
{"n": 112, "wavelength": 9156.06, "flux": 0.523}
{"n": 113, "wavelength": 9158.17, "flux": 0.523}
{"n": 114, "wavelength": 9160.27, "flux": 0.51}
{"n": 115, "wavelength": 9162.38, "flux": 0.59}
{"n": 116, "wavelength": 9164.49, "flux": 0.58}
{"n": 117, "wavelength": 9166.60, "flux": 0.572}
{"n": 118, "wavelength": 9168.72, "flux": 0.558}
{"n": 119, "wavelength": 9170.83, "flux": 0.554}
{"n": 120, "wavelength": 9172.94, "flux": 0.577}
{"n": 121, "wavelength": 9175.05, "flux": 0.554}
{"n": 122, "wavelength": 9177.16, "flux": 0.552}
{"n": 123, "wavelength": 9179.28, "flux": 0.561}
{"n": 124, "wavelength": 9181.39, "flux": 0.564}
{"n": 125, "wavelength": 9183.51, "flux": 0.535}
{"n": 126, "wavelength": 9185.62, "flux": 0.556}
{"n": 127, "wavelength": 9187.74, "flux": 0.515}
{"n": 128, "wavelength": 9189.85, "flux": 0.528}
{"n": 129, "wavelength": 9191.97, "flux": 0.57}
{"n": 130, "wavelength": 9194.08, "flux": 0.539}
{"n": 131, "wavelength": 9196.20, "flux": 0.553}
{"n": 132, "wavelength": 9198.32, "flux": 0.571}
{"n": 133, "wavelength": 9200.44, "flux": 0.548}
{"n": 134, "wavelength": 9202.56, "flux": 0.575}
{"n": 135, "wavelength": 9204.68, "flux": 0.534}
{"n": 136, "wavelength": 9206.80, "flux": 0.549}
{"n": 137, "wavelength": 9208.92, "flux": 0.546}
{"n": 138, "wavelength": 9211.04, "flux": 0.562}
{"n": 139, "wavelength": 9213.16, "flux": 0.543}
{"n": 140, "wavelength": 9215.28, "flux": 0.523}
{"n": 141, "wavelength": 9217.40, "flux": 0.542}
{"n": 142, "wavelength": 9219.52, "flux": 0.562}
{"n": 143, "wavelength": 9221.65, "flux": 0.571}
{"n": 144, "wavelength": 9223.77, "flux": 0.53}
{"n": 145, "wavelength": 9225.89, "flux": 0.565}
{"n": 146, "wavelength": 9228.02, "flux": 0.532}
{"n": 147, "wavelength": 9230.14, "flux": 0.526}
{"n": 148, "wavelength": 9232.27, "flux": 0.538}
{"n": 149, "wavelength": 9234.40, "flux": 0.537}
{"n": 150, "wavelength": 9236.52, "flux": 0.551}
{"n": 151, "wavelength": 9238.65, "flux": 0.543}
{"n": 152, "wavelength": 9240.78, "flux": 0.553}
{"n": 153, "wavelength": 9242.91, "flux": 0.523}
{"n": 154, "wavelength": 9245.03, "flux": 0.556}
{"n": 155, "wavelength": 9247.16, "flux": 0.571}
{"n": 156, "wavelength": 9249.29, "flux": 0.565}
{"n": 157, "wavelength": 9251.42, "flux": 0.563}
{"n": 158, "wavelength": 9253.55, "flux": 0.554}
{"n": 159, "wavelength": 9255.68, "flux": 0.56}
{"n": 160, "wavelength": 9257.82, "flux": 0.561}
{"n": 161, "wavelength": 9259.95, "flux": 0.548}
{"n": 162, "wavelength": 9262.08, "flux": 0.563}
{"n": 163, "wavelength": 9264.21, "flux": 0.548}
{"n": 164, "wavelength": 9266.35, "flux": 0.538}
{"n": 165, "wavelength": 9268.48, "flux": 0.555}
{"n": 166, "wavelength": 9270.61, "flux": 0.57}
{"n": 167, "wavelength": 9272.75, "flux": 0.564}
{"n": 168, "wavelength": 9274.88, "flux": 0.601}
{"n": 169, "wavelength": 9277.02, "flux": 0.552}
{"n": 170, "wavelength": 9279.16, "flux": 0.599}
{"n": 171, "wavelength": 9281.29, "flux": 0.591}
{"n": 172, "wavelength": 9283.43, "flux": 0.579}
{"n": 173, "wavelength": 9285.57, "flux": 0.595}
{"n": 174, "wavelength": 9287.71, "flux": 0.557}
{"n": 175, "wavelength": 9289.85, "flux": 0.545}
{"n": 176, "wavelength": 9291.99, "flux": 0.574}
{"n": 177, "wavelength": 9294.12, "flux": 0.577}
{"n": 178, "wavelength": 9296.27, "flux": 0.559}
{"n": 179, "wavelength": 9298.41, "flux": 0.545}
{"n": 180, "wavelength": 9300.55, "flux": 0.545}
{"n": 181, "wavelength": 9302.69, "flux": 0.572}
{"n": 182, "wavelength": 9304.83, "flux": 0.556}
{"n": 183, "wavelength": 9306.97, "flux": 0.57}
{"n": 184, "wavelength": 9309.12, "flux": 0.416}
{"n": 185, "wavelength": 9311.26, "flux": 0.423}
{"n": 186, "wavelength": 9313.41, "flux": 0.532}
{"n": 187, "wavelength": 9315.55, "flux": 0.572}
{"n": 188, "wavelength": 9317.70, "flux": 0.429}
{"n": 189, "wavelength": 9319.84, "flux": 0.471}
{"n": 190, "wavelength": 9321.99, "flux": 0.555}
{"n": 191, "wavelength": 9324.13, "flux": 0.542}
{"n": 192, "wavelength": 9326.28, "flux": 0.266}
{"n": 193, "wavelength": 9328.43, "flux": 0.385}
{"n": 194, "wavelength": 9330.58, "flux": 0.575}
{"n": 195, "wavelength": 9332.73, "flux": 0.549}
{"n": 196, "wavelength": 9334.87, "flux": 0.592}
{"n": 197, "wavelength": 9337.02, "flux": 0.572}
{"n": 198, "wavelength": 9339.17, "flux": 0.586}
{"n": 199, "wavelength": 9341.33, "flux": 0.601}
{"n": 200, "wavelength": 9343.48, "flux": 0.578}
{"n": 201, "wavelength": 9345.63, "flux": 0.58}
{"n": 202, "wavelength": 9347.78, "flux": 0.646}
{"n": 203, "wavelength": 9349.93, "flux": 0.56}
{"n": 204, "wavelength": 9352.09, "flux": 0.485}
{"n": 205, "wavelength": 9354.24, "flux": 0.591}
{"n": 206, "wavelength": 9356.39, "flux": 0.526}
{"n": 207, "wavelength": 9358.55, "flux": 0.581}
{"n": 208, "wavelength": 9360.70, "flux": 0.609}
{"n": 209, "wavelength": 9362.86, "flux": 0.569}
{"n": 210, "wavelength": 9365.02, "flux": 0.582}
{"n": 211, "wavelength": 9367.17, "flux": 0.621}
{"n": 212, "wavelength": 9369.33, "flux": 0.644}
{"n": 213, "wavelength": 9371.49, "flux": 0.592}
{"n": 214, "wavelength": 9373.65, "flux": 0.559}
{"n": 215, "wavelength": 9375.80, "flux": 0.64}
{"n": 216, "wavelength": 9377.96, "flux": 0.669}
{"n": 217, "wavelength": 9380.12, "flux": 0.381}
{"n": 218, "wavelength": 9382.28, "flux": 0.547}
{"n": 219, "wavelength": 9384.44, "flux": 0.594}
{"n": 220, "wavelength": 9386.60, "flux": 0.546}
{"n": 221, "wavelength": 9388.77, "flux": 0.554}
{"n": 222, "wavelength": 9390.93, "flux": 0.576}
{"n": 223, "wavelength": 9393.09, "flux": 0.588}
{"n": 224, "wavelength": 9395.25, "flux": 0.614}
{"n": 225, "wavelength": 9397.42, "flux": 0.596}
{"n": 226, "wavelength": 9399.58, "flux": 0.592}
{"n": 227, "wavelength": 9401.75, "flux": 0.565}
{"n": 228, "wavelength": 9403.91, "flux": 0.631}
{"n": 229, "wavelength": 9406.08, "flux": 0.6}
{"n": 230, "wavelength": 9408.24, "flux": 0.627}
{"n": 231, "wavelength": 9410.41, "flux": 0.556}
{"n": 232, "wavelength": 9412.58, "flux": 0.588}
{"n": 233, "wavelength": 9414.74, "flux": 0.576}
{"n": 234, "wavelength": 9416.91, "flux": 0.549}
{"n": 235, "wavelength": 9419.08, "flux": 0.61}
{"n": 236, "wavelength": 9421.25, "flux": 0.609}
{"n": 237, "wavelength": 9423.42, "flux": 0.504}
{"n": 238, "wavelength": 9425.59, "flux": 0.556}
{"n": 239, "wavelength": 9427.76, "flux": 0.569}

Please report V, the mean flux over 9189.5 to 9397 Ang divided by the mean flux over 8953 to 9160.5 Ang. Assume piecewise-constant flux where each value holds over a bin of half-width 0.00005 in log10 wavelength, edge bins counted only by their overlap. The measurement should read 1.01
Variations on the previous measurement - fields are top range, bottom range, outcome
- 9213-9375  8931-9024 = 1.01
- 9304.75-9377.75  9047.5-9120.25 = 0.99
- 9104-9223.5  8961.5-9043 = 1.02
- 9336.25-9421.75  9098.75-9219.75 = 1.06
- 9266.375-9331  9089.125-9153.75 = 0.96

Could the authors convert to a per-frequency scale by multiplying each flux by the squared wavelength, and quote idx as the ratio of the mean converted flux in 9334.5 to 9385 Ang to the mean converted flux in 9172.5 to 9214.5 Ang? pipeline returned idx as 1.09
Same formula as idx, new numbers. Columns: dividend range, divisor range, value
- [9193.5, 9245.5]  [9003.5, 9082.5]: 1.05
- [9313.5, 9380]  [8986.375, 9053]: 1.10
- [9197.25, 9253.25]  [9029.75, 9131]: 1.03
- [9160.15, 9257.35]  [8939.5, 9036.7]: 1.07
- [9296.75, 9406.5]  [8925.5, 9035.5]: 1.10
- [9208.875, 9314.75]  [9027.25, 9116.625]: 1.04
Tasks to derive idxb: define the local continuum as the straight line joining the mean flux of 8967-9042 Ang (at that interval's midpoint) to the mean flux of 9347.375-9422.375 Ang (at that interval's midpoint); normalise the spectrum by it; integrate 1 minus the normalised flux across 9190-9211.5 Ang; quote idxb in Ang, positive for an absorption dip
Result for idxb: 0.34 Ang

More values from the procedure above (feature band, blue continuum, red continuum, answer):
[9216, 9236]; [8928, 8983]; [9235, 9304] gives 0.5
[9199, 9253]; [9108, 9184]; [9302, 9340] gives -1.8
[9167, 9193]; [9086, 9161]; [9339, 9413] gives 0.2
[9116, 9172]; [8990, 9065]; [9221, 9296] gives 0.4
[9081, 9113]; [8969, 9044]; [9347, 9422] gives -0.5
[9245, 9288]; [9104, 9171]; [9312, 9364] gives -1.9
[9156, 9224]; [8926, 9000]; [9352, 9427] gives 1.7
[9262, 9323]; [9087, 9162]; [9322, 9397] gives 1.4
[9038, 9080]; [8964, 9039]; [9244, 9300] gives -0.1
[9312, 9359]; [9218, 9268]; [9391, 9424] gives 3.1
